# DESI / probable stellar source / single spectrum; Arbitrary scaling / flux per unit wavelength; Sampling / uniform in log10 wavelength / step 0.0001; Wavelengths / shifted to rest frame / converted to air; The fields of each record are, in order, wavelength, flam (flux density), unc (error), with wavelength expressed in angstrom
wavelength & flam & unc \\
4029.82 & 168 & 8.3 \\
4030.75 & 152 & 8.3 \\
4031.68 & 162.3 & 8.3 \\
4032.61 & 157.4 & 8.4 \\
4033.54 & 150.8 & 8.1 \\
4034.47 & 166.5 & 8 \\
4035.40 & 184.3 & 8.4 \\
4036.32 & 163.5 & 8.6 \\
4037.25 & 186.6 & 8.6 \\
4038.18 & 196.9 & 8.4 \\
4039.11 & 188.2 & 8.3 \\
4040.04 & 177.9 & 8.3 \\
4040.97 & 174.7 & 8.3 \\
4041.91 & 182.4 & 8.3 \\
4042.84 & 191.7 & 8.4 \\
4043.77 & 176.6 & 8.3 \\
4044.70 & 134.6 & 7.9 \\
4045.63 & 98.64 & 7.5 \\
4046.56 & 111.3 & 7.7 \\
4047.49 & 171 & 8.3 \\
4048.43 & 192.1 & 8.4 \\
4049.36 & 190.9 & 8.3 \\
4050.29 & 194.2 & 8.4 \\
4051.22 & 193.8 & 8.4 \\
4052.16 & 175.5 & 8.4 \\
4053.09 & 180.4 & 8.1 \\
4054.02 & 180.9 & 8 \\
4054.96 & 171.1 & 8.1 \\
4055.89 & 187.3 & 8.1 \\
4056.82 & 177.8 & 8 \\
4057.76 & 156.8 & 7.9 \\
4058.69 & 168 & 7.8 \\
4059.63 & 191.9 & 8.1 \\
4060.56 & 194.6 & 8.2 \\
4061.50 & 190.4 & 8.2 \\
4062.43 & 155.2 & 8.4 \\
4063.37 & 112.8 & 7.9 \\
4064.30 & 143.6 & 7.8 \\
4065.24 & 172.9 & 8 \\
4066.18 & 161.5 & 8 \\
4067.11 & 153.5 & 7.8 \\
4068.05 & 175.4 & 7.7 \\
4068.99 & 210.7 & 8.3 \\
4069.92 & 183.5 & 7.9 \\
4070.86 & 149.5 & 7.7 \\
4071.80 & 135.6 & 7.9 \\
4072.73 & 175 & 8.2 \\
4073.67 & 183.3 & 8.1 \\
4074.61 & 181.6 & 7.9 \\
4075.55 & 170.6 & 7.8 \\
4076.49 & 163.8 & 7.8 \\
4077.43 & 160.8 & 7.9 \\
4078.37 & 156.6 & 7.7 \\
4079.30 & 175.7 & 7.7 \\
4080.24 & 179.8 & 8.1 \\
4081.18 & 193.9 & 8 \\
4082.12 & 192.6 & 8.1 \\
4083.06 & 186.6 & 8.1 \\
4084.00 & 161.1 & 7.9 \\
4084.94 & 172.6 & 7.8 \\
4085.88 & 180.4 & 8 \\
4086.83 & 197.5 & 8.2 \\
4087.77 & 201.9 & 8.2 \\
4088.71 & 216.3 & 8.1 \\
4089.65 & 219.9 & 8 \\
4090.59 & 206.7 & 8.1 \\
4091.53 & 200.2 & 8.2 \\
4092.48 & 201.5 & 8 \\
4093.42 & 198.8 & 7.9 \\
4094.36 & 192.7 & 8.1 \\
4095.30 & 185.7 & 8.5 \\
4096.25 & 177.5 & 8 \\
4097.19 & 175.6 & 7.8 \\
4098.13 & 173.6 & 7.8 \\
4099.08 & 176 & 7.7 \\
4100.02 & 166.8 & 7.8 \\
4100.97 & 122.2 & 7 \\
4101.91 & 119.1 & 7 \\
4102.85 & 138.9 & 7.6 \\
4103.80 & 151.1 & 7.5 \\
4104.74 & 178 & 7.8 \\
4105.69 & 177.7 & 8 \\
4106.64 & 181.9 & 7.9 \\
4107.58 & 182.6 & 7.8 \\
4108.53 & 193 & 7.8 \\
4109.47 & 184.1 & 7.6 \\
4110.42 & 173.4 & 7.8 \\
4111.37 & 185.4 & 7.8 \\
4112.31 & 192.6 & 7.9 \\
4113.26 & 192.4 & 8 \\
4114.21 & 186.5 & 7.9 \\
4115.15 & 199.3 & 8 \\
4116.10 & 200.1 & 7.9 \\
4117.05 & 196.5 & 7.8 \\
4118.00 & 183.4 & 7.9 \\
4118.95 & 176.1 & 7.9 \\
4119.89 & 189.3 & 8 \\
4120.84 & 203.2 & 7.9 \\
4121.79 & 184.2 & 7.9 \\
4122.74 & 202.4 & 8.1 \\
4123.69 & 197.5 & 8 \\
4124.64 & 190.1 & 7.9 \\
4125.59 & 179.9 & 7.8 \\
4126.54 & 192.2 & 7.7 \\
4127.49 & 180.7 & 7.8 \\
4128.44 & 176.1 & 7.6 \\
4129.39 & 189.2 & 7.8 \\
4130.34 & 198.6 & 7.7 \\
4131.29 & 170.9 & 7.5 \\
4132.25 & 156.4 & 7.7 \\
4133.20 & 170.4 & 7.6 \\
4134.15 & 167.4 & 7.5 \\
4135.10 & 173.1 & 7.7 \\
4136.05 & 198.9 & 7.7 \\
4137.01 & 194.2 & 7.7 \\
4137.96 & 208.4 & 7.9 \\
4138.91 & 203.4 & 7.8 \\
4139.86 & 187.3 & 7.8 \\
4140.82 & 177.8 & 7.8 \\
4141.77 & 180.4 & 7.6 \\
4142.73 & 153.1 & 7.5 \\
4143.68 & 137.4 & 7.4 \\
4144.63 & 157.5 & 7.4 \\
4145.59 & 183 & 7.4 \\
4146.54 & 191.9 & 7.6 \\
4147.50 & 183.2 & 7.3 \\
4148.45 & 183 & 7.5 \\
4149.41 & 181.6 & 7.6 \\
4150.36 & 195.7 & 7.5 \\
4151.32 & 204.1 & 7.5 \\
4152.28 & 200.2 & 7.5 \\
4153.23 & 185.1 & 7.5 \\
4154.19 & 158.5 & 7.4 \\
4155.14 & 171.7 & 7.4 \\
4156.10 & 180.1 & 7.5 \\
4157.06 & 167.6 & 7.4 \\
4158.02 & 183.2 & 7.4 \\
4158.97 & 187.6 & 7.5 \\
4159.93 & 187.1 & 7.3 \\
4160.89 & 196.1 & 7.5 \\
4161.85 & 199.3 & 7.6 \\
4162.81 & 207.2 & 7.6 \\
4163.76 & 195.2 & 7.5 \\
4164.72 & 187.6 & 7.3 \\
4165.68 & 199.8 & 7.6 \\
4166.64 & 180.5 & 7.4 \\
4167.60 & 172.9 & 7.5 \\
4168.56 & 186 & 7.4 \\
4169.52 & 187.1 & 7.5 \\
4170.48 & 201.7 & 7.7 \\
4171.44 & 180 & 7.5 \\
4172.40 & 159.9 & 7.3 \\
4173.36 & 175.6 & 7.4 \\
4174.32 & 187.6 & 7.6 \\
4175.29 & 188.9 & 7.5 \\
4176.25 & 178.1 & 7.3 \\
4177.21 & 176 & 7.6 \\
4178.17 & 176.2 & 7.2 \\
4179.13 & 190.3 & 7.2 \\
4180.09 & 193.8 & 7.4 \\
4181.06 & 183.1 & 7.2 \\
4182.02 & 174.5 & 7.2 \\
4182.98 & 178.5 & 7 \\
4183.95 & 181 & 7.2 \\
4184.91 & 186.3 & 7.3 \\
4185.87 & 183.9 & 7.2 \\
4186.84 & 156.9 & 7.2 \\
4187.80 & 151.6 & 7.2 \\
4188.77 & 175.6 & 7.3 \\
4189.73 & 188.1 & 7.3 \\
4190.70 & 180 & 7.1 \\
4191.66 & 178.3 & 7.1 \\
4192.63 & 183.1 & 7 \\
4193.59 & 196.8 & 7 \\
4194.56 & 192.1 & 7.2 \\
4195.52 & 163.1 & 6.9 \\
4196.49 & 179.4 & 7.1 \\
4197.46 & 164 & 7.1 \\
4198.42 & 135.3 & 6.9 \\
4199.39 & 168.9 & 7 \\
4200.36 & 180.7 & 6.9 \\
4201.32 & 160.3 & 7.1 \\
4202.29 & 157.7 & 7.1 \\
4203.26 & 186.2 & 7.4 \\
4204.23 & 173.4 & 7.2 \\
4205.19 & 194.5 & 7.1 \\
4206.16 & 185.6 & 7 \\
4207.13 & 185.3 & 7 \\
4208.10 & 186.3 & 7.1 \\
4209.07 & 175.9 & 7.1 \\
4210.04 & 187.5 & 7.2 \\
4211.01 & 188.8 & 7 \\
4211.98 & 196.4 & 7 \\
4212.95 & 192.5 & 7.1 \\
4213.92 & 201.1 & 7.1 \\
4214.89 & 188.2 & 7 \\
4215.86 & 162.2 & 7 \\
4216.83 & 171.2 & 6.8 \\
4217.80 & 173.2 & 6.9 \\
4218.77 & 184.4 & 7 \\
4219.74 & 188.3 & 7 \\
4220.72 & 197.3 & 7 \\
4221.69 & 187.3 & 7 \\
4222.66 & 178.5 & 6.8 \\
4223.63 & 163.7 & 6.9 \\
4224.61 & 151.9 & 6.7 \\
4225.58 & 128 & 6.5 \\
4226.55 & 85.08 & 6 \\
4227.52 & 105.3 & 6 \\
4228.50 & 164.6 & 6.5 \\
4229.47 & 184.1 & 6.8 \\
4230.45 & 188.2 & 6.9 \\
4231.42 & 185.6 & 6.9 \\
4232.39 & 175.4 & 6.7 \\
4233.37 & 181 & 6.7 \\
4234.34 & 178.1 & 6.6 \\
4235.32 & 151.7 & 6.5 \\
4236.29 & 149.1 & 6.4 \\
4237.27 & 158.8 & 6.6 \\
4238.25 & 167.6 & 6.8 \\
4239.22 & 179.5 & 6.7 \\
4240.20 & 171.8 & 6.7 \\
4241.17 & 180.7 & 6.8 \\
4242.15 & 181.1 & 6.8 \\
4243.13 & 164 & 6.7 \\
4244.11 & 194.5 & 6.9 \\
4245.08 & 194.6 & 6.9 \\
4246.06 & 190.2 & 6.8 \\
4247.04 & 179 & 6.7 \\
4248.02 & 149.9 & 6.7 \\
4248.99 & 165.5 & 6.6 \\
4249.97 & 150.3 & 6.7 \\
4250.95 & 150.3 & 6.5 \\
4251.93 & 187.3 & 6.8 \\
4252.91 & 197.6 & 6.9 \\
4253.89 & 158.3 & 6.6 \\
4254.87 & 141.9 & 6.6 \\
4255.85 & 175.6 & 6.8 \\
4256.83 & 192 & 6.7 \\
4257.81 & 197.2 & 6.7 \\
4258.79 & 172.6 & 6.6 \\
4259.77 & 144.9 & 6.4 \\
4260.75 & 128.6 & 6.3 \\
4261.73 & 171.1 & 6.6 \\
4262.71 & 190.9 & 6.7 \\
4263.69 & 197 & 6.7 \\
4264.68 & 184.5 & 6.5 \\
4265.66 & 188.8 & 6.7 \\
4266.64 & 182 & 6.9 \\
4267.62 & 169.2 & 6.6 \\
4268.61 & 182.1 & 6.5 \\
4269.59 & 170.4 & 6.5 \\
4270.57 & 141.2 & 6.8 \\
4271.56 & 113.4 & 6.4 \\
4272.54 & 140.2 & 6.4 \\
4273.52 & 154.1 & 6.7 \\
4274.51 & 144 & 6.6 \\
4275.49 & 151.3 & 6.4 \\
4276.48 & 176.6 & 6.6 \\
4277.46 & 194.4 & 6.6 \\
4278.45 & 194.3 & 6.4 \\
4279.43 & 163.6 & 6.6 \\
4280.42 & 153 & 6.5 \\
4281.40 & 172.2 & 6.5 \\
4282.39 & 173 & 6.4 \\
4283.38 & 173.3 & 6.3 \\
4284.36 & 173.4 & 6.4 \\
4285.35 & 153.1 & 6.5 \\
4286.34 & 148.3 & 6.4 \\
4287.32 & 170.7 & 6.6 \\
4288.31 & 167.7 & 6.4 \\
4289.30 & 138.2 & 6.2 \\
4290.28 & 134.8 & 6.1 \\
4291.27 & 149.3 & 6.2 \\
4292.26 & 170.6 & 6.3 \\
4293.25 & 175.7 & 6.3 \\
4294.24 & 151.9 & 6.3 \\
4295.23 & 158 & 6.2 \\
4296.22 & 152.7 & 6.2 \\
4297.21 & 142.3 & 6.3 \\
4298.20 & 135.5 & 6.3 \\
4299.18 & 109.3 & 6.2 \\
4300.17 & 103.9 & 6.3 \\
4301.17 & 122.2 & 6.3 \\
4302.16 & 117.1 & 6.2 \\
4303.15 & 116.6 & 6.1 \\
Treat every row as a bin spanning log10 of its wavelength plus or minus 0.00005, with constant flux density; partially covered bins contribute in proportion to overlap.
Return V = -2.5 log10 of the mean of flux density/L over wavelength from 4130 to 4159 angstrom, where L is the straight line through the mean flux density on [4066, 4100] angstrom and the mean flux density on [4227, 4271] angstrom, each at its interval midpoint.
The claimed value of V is -0.02 mag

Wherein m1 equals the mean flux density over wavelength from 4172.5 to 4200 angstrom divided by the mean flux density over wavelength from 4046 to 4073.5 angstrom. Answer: 1.04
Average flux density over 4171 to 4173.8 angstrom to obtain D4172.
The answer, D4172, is 172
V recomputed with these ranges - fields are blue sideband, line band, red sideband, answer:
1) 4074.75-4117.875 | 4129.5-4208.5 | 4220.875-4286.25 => -0.04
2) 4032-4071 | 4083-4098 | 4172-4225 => -0.11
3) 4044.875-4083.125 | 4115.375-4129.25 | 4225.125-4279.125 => -0.12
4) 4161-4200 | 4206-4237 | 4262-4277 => 0.01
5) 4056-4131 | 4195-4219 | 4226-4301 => -0.06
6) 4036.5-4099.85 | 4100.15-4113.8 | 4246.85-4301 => 0.03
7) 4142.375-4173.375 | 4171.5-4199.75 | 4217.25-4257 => 0.01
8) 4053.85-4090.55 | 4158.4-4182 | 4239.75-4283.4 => -0.08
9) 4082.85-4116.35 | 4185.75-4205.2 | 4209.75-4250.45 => 0.01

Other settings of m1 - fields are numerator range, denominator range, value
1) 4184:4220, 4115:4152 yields 0.97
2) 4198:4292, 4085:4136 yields 0.93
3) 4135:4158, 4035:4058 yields 1.05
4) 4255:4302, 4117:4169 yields 0.87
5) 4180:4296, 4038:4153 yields 0.95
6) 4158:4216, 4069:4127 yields 1.00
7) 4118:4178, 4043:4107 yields 1.06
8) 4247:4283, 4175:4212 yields 0.94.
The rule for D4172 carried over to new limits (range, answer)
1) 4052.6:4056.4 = 180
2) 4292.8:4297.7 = 156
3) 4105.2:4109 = 184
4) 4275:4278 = 174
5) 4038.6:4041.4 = 181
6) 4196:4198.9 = 160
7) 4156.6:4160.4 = 182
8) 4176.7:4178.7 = 177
